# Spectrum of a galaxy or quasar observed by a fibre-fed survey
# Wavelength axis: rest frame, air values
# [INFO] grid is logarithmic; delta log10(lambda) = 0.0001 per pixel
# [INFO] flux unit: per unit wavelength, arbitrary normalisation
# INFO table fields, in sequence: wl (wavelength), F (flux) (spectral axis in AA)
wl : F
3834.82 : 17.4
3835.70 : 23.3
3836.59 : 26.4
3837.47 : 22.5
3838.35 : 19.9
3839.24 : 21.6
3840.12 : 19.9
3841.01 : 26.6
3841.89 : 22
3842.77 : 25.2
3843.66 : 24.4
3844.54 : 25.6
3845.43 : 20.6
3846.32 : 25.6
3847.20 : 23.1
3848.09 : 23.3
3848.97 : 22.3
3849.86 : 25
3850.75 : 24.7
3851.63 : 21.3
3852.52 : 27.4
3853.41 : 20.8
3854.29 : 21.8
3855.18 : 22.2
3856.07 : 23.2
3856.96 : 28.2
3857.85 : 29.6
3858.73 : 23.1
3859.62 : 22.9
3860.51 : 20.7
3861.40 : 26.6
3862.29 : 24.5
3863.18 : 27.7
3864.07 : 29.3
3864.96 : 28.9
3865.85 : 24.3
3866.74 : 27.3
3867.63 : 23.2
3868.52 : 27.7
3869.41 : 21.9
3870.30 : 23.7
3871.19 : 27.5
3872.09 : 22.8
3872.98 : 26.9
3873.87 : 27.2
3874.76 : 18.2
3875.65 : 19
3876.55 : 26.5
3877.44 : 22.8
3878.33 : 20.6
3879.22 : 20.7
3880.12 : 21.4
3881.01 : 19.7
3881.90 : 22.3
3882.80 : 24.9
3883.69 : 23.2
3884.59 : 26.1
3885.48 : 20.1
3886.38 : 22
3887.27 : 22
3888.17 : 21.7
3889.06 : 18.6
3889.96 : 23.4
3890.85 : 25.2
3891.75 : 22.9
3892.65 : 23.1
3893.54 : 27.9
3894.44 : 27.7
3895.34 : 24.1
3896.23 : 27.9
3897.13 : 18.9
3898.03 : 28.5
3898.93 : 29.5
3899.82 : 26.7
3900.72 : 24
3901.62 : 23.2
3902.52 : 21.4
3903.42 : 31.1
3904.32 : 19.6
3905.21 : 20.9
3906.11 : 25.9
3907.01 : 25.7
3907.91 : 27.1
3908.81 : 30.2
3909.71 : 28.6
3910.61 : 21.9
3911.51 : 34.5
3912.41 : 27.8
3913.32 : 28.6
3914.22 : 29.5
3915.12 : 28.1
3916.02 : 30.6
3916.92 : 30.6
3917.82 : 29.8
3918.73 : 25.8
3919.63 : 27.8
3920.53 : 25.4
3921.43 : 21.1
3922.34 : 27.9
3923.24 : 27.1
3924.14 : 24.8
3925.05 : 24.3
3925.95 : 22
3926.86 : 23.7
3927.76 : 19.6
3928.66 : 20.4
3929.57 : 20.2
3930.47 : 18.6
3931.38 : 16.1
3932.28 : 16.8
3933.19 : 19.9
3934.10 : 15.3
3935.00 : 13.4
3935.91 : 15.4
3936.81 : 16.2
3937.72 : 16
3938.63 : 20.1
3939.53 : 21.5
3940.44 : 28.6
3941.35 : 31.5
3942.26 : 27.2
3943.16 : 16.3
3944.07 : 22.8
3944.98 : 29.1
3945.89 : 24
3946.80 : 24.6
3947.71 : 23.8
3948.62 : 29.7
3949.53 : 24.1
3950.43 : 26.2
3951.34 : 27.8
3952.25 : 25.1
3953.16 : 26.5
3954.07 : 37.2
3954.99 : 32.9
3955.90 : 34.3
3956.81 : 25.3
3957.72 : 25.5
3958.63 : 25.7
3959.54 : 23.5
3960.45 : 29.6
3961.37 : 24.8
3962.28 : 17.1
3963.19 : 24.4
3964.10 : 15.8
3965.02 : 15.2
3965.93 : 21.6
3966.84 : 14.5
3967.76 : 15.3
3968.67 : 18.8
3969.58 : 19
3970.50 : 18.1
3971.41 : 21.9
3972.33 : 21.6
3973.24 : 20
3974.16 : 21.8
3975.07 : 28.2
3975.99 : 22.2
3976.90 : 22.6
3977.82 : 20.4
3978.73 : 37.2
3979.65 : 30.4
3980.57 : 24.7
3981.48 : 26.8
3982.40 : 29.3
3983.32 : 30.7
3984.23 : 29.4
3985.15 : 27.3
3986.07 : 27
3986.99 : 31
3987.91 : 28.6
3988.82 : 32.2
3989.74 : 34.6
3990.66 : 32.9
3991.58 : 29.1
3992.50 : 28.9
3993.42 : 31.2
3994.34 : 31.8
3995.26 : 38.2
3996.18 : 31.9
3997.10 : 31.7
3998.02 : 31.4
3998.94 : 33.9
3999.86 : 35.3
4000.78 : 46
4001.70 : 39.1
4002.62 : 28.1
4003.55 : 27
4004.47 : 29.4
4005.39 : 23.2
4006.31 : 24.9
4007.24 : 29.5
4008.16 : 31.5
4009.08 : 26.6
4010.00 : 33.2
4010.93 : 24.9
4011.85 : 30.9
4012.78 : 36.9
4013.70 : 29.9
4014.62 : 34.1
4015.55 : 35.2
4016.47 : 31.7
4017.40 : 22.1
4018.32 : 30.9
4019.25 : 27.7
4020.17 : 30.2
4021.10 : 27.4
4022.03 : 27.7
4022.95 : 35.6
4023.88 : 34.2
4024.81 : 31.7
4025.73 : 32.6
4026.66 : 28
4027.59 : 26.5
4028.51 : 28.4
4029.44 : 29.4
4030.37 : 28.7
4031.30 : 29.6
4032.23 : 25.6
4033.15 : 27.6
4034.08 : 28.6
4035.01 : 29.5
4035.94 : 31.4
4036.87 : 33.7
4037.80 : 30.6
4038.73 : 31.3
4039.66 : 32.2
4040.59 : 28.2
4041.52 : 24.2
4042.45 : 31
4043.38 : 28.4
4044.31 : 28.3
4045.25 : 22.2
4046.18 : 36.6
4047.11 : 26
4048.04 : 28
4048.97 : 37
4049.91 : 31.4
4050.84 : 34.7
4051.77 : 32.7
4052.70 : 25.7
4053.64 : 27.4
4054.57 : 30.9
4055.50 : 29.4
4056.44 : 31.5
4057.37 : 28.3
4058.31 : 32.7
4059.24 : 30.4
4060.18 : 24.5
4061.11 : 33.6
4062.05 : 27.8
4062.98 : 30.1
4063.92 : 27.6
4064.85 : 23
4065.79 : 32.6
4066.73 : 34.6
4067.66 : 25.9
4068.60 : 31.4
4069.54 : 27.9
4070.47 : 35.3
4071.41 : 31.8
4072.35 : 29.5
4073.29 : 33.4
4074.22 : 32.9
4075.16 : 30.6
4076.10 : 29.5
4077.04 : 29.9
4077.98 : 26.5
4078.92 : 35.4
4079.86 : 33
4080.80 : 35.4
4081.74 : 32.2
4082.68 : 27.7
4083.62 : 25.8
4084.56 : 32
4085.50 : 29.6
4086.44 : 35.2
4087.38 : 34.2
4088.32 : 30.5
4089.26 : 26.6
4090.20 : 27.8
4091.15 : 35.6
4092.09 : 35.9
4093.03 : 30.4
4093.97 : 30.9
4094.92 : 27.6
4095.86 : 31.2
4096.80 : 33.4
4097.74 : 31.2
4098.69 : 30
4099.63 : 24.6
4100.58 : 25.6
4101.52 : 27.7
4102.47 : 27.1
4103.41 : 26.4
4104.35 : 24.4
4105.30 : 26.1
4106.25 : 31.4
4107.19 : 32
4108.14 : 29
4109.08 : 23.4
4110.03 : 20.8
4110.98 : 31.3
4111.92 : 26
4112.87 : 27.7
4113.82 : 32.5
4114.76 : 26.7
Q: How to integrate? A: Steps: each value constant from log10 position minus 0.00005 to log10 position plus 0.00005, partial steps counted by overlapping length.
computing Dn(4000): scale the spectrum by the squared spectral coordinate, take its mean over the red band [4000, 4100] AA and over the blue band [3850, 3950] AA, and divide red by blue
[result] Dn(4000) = 1.4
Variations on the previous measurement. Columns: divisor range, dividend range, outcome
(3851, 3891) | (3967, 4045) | 1.31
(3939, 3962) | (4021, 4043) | 1.17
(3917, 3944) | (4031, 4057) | 1.44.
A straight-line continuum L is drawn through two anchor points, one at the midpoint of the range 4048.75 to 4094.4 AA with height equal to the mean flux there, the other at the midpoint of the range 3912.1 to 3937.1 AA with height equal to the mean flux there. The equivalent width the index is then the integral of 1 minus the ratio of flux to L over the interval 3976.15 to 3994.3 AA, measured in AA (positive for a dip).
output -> -2.0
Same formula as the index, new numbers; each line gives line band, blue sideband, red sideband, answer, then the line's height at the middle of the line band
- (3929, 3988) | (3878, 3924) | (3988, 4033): 9.6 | 28.1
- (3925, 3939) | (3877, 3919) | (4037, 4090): 4.1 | 26.1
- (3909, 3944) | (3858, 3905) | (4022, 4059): 2.9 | 25.7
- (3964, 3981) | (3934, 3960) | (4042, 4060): 2.8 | 25.9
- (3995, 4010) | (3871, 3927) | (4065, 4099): -1.7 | 28.4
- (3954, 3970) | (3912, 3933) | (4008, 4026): 2.4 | 27.1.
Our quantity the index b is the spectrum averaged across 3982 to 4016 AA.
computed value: 31.3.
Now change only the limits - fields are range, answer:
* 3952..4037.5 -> 28.2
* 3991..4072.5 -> 30.3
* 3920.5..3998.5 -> 24.7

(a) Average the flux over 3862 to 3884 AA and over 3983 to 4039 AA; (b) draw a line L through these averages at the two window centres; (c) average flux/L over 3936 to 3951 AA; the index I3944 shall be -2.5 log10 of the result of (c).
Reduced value 0.16 mag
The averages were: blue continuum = 24.1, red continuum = 30.6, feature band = 23.7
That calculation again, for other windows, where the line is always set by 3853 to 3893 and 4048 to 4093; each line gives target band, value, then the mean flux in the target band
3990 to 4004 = -0.177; 33.1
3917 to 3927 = -0.009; 25.7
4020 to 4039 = -0.022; 29.9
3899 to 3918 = -0.083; 27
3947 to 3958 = -0.064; 28.2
